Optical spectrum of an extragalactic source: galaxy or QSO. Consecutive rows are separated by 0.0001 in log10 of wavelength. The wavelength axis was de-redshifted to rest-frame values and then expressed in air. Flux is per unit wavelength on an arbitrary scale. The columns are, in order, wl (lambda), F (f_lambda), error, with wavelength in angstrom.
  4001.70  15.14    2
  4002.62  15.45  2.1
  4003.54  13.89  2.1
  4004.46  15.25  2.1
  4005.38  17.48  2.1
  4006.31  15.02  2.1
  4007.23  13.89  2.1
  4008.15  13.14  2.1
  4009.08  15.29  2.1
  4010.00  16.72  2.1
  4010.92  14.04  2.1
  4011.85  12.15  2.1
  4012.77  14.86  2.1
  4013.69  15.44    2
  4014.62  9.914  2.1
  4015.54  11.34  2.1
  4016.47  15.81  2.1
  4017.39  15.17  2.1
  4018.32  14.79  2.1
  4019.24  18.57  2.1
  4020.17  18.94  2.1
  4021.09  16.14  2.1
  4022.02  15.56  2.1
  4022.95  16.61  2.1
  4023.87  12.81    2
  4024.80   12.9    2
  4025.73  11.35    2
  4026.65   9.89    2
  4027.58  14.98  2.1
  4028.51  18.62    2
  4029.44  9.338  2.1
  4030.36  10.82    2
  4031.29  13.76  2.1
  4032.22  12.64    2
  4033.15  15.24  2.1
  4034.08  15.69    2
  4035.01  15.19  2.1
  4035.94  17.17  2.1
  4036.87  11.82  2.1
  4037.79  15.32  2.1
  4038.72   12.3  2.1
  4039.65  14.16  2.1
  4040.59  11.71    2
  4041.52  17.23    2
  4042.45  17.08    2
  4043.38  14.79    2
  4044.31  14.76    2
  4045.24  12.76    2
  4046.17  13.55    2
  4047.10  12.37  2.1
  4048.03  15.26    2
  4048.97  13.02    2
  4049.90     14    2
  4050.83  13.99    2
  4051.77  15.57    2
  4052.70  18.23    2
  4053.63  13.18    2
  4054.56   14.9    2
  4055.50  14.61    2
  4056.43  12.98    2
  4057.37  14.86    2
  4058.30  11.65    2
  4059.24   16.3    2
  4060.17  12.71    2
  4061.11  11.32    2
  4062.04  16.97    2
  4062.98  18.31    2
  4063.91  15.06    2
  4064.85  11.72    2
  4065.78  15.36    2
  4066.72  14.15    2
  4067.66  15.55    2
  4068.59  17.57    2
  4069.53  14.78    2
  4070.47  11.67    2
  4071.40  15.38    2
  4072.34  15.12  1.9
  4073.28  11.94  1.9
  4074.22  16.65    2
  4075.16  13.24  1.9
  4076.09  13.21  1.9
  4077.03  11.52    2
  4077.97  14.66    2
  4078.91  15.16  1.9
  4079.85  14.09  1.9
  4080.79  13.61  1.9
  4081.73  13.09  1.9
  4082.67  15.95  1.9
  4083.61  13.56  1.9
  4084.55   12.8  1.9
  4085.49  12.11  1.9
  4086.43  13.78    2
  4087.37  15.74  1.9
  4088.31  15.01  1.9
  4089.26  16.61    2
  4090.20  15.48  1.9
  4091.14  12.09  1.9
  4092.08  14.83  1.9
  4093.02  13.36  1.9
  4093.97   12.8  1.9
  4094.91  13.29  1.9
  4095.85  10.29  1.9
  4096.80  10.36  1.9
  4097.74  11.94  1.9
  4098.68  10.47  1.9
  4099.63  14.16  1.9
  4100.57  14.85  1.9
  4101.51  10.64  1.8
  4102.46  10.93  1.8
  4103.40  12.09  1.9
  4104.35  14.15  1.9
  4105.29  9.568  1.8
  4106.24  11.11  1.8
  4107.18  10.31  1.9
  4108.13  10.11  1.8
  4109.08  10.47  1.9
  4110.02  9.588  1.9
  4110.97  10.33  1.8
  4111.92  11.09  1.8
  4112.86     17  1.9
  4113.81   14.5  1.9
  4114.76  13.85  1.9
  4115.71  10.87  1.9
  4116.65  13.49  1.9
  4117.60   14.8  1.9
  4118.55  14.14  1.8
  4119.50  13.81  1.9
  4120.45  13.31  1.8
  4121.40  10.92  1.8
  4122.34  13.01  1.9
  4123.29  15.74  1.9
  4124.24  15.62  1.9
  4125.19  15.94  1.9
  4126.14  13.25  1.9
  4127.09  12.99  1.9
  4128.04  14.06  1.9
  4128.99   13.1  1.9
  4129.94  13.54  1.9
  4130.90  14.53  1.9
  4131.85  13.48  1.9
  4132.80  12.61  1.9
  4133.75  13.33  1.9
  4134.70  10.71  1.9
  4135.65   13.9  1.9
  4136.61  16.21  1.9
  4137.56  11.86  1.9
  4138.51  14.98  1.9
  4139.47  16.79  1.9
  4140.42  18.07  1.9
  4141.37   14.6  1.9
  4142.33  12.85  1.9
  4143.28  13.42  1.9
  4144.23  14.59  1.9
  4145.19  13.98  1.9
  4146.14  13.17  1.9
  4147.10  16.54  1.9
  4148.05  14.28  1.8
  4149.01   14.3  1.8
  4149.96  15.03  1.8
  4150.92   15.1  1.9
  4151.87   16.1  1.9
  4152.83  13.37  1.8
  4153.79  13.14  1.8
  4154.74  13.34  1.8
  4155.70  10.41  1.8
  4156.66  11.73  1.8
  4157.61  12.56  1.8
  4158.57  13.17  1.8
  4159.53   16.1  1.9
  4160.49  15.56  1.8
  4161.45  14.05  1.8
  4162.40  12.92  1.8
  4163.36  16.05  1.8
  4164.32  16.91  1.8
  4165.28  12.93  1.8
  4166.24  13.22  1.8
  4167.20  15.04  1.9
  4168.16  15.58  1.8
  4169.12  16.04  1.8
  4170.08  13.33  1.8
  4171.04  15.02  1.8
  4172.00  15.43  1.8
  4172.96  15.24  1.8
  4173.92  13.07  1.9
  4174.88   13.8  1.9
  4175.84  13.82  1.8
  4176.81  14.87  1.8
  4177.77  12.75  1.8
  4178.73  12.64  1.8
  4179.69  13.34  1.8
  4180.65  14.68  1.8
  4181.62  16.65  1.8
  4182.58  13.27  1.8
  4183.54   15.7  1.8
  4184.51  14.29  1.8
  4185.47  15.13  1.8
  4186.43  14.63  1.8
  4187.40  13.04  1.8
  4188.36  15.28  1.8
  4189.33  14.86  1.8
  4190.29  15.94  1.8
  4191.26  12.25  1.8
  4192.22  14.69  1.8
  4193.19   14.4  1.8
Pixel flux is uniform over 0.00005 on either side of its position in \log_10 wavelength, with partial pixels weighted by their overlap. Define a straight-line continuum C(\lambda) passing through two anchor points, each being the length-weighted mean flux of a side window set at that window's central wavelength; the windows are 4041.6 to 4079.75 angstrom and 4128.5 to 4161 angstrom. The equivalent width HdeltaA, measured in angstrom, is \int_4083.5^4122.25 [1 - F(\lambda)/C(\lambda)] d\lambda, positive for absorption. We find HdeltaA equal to 4.2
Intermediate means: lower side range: 14.4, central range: 12.7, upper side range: 14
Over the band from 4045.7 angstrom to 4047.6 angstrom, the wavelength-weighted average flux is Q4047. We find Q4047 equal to 13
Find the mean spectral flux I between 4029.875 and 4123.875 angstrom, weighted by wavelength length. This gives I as 13.6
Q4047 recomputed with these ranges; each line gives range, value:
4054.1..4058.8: 13.8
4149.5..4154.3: 14.5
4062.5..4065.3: 15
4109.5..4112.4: 10.4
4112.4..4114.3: 15.7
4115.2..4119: 13.3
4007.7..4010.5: 15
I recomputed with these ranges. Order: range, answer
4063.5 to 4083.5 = 14.2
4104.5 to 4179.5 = 13.7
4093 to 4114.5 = 11.9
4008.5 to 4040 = 14.3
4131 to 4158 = 14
